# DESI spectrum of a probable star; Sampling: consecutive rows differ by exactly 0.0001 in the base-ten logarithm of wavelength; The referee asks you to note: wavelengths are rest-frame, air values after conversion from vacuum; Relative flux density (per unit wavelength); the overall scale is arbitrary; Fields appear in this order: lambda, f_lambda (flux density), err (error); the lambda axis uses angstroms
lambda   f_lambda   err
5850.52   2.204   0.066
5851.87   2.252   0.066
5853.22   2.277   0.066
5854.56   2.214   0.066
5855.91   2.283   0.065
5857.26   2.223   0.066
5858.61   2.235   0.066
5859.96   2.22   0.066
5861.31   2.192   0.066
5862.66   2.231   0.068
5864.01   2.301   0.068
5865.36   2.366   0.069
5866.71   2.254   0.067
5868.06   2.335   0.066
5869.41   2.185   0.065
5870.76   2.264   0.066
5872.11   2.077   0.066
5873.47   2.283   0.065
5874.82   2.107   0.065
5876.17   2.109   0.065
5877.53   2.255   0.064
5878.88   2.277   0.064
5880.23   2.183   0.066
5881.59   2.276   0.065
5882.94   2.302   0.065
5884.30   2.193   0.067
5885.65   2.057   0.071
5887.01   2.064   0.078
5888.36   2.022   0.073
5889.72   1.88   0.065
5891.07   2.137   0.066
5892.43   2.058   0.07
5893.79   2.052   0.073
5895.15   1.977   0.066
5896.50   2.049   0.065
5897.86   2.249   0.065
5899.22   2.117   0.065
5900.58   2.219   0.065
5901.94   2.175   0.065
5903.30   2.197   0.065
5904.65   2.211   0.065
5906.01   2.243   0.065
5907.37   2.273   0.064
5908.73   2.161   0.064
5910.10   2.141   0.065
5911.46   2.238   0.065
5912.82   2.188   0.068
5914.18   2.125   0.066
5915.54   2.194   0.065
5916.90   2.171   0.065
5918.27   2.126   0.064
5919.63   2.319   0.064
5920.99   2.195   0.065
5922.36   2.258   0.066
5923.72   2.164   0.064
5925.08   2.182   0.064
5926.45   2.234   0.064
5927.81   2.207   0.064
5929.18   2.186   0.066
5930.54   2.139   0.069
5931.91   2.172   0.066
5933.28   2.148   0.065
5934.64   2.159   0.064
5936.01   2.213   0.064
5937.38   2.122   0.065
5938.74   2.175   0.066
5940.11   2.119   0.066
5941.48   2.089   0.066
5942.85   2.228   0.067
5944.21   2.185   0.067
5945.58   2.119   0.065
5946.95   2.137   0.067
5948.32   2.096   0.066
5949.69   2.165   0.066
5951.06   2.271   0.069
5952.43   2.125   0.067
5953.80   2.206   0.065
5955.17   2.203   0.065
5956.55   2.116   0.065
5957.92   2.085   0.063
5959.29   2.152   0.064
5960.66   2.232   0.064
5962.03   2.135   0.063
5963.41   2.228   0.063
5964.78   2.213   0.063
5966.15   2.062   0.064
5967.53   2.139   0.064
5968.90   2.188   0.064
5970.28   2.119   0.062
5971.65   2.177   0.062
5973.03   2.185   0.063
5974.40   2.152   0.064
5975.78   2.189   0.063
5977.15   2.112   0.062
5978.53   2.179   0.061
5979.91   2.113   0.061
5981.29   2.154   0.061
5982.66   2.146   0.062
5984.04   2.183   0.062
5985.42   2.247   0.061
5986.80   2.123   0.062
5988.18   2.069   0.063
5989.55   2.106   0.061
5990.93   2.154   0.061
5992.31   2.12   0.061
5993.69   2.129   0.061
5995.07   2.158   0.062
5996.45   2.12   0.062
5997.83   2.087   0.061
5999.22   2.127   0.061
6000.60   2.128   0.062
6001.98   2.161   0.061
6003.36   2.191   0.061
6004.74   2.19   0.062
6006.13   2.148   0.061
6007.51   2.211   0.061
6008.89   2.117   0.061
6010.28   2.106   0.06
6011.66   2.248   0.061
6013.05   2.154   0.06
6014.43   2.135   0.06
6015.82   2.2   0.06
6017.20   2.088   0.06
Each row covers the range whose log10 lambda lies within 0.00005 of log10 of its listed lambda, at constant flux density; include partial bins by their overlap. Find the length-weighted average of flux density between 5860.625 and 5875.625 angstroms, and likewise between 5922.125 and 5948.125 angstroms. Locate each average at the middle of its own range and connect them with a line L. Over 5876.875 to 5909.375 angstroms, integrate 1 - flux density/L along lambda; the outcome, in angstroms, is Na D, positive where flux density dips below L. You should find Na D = 0.87 angstroms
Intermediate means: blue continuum 2.24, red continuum 2.17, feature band 2.15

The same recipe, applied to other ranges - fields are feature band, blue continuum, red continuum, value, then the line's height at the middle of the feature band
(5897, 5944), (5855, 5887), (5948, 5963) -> 0.1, 2.19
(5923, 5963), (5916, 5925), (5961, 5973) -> 0.3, 2.18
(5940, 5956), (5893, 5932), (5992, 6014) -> 0.0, 2.17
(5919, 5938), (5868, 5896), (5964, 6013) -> -0.4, 2.15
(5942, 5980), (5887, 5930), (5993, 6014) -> -0.1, 2.15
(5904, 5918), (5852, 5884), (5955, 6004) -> 0.1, 2.2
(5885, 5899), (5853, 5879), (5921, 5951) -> 1.0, 2.21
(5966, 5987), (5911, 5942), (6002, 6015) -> 0.1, 2.17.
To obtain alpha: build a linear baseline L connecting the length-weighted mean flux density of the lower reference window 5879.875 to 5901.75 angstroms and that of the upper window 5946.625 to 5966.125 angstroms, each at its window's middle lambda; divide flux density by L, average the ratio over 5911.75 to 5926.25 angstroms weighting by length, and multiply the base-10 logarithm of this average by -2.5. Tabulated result -0.029 mag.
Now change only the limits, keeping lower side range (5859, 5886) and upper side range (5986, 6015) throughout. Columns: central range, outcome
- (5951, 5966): 0.00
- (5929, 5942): 0.02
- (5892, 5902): 0.05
